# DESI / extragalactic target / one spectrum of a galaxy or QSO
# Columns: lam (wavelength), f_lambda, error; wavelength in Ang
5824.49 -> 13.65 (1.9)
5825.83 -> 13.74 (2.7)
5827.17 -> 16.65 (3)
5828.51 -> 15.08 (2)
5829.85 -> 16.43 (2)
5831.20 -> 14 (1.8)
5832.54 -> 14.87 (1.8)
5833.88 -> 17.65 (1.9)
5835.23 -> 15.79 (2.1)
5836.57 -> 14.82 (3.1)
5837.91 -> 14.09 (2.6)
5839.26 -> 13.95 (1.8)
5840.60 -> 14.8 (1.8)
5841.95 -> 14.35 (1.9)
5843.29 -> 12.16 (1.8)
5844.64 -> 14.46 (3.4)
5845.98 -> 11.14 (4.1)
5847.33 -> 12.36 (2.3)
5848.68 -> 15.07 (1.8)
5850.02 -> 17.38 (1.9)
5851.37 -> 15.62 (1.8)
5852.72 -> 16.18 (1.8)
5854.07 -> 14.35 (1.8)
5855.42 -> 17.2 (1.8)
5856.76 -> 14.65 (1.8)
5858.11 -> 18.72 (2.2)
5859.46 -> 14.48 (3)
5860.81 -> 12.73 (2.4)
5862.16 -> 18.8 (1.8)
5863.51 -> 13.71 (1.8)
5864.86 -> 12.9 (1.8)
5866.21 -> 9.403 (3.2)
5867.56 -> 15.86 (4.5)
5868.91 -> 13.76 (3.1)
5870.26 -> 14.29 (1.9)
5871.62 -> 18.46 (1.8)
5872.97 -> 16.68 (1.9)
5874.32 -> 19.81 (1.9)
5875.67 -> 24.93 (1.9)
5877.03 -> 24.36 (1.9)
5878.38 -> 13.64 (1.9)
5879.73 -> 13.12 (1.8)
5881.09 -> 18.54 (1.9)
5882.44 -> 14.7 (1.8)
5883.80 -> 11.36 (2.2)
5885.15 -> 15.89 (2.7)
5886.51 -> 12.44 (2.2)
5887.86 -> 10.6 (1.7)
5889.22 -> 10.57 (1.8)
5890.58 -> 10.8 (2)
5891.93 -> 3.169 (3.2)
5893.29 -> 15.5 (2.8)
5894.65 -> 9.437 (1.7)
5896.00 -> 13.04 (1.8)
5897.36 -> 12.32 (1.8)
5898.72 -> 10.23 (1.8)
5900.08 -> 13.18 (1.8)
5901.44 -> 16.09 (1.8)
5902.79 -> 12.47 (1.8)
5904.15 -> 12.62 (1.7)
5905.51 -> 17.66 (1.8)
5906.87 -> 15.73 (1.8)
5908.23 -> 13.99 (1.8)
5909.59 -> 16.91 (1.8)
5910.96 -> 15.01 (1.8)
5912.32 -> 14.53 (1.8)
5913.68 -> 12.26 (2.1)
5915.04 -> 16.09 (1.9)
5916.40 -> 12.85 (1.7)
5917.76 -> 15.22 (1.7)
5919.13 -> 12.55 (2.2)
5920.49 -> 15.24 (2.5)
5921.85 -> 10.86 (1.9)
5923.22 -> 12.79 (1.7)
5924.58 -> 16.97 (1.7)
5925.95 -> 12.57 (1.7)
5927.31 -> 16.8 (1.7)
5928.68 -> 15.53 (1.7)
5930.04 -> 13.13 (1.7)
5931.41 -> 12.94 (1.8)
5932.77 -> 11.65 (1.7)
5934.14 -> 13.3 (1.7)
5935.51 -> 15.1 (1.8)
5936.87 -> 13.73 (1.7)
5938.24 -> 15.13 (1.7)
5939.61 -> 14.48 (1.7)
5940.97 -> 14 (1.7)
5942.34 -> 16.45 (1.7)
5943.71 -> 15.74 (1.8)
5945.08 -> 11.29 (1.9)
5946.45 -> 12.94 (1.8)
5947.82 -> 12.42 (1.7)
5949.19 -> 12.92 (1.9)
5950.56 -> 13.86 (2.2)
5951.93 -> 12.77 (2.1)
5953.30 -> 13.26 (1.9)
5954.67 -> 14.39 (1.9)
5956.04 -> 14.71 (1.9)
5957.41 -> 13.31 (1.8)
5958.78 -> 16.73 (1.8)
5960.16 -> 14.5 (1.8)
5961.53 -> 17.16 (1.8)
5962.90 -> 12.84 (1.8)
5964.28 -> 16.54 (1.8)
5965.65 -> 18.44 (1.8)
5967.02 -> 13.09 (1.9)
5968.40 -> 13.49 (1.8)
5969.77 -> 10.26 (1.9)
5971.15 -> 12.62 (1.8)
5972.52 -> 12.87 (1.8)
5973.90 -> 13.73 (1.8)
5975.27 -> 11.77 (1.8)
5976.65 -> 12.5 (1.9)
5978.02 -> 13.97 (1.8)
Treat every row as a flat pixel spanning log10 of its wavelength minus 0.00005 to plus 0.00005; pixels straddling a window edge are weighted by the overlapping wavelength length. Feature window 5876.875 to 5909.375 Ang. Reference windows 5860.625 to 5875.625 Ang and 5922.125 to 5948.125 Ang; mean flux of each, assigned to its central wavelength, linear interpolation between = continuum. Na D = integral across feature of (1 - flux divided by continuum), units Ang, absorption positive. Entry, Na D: 3.80 Ang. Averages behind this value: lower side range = 15.6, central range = 13.3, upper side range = 14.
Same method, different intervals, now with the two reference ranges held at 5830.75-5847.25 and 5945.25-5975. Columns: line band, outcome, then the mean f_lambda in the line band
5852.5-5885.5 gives -4.1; 15.9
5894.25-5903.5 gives 1.0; 12.5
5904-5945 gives -1.1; 14.4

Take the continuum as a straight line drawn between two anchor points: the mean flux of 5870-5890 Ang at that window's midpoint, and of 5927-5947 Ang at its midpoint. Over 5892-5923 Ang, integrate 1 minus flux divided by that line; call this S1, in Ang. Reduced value 3.0 Ang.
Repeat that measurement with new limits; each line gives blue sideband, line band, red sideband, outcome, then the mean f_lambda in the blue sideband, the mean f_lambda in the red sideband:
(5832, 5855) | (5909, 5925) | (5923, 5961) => 0.02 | 14.7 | 14.1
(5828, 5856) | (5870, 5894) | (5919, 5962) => -0.68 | 14.8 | 14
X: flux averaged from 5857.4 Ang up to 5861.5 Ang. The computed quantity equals 15.3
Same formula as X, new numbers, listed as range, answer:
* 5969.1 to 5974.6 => 12.4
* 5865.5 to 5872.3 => 14.3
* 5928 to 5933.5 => 13.3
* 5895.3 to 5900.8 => 12.2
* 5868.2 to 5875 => 16.6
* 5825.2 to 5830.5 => 15.5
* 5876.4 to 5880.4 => 17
